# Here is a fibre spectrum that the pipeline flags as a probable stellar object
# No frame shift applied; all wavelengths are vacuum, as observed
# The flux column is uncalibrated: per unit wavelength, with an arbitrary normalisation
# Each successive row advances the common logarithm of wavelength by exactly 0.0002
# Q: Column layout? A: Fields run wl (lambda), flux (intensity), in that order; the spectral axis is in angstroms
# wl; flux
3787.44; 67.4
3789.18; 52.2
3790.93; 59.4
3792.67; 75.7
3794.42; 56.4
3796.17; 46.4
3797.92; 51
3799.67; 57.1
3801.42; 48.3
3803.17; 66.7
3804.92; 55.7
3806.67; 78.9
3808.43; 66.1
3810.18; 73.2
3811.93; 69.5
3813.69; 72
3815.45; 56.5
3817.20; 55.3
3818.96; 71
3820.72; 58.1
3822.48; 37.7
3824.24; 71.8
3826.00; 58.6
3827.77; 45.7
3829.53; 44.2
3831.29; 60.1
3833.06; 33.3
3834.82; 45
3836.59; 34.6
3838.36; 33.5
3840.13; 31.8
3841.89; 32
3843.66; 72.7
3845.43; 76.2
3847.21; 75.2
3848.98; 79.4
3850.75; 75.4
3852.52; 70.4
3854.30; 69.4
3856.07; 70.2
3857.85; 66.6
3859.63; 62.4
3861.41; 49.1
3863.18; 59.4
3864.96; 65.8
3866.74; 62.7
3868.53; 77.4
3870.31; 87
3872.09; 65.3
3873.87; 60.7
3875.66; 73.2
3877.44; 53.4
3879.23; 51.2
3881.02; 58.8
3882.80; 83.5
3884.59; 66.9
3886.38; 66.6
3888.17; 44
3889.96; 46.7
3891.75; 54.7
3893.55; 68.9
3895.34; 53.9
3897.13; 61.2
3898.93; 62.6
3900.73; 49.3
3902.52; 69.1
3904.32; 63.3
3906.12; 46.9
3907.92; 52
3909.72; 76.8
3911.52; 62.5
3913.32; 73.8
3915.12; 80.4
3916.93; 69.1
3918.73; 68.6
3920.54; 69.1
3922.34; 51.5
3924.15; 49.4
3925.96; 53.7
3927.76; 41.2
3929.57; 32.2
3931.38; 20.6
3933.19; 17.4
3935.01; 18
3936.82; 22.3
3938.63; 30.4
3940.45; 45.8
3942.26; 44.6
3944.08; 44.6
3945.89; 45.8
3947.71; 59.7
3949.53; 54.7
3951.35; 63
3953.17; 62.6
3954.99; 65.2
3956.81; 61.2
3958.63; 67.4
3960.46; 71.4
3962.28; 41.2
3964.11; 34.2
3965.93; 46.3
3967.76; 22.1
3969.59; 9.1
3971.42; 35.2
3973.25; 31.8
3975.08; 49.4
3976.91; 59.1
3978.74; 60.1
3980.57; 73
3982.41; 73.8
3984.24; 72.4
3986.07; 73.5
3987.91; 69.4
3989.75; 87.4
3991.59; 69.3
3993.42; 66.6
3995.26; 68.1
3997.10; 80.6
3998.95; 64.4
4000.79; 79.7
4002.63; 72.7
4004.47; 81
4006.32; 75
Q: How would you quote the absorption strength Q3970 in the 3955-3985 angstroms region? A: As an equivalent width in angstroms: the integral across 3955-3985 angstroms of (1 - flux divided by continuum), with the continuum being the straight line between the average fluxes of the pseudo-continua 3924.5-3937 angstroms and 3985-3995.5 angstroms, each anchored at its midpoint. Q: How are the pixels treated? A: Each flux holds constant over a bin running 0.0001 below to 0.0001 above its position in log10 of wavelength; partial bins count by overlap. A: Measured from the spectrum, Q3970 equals 3.7 angstroms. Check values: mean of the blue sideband 30.6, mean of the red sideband 72.7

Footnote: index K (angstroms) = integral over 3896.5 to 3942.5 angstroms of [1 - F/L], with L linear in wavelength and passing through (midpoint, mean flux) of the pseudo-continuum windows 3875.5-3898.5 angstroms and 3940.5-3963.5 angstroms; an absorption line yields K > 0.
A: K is 5.5 angstroms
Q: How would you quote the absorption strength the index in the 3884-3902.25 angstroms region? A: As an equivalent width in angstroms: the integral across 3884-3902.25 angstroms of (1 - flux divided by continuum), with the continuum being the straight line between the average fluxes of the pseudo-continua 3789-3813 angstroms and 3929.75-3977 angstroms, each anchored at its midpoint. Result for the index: -2.7 angstroms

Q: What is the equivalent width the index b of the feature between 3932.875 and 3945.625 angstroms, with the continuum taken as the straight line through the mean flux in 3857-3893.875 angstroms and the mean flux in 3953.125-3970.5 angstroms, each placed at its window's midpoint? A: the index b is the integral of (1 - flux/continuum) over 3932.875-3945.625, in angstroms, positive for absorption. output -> 4.46 angstroms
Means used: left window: 63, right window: 47.3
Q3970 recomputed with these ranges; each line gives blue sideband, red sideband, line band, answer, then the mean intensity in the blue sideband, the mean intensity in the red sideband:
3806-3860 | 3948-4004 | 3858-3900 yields -2.0 angstroms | 59.5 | 59.7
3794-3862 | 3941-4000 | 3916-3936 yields 4.5 angstroms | 58.5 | 57.1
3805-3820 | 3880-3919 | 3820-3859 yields 5.4 angstroms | 67.1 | 62.6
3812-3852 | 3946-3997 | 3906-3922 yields -2.9 angstroms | 55.9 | 57.5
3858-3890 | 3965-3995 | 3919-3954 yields 9.1 angstroms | 63.5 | 56.4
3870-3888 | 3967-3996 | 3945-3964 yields 0.5 angstroms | 65.1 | 57.7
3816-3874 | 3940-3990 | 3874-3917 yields -3.6 angstroms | 59.3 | 54.1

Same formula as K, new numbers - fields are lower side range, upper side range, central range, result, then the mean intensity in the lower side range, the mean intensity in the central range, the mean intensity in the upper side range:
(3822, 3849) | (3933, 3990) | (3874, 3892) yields -3.2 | 51.3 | 60.1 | 50.4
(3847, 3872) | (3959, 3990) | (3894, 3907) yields 1.0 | 69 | 58.4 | 53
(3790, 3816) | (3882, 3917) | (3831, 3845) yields 4.3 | 62.2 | 43.2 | 62.4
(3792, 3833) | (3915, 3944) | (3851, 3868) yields -3.8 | 59.2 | 64.7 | 43.6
